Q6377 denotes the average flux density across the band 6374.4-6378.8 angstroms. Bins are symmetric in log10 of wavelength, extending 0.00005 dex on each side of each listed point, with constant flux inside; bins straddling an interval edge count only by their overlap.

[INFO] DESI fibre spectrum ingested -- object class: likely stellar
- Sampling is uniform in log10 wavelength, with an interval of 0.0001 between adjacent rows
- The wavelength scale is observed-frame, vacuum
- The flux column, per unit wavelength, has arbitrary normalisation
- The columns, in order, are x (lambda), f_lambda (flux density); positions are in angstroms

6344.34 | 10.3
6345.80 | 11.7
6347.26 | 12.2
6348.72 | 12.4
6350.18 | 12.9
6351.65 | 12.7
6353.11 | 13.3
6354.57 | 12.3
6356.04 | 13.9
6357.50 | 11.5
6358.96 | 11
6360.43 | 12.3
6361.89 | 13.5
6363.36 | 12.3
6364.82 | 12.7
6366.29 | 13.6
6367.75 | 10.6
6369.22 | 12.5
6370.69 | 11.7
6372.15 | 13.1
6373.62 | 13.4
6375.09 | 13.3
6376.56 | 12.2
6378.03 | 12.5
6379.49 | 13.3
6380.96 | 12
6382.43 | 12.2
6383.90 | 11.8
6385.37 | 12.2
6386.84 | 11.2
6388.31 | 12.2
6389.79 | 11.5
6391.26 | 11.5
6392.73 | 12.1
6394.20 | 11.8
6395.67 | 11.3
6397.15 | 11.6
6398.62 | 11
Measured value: 12.7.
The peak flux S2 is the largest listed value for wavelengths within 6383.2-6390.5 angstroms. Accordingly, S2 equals 12.2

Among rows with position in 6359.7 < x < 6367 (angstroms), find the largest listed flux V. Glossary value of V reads 13.6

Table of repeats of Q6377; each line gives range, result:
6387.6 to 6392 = 11.7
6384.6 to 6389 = 11.9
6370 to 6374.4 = 12.8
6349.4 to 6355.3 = 12.8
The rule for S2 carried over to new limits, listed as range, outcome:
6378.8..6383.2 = 13.3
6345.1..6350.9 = 12.9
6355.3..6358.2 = 13.9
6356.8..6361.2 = 12.3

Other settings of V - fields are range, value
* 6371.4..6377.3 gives 13.4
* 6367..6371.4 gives 12.5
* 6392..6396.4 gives 12.1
